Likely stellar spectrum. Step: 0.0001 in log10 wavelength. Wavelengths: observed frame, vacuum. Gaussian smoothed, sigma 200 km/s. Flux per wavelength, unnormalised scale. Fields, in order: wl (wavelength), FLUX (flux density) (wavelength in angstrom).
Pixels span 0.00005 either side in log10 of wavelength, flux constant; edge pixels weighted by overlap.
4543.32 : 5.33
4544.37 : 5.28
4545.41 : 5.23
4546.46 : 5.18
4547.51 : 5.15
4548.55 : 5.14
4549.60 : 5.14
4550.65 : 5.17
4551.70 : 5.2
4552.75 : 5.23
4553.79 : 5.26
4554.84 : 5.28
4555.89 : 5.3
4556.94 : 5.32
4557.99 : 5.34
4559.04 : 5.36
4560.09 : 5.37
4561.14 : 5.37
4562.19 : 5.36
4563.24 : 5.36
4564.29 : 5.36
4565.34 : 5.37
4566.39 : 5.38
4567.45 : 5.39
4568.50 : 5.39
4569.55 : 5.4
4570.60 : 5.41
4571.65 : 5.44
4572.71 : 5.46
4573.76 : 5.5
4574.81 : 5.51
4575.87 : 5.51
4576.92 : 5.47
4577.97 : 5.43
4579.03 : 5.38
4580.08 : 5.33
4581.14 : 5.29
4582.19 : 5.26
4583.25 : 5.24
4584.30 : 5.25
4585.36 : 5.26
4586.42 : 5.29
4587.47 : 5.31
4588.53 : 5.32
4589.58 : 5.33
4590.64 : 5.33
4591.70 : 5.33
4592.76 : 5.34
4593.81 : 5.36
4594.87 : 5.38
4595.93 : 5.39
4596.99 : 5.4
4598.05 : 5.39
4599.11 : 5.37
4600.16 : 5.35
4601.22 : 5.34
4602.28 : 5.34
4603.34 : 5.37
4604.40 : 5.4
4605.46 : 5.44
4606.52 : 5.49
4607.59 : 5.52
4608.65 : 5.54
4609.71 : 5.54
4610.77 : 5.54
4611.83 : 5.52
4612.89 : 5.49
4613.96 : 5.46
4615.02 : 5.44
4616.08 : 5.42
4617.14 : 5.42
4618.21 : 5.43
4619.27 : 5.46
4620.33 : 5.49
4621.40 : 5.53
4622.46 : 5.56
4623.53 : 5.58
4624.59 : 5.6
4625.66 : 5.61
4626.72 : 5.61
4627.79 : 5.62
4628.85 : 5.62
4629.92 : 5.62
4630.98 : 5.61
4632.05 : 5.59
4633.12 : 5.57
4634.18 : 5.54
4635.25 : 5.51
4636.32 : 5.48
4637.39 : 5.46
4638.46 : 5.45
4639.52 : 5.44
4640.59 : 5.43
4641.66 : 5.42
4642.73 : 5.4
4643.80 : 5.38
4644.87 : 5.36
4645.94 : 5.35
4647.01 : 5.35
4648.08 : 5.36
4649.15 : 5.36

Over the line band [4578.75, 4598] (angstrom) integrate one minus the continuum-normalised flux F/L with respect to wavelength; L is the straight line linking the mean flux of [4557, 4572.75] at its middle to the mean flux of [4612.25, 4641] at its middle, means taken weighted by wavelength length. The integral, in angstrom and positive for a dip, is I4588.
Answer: 0.4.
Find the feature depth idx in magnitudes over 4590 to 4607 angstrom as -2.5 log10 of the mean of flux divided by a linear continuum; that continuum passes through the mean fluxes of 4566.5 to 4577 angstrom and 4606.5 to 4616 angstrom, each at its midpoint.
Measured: 0.021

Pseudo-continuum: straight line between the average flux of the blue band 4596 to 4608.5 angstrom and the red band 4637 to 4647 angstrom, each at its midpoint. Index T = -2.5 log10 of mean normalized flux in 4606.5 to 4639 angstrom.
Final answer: -0.02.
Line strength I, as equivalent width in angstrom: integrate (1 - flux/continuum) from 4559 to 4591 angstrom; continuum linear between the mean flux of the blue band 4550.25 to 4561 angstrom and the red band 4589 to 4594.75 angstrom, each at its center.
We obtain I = -0.31 angstrom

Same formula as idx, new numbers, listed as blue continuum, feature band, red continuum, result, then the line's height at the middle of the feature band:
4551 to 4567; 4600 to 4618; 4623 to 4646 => 0.000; 5.45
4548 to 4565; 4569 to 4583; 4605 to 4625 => -0.011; 5.36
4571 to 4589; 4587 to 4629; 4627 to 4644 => -0.002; 5.44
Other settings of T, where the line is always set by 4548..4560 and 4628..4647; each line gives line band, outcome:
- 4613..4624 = -0.01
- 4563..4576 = -0.02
